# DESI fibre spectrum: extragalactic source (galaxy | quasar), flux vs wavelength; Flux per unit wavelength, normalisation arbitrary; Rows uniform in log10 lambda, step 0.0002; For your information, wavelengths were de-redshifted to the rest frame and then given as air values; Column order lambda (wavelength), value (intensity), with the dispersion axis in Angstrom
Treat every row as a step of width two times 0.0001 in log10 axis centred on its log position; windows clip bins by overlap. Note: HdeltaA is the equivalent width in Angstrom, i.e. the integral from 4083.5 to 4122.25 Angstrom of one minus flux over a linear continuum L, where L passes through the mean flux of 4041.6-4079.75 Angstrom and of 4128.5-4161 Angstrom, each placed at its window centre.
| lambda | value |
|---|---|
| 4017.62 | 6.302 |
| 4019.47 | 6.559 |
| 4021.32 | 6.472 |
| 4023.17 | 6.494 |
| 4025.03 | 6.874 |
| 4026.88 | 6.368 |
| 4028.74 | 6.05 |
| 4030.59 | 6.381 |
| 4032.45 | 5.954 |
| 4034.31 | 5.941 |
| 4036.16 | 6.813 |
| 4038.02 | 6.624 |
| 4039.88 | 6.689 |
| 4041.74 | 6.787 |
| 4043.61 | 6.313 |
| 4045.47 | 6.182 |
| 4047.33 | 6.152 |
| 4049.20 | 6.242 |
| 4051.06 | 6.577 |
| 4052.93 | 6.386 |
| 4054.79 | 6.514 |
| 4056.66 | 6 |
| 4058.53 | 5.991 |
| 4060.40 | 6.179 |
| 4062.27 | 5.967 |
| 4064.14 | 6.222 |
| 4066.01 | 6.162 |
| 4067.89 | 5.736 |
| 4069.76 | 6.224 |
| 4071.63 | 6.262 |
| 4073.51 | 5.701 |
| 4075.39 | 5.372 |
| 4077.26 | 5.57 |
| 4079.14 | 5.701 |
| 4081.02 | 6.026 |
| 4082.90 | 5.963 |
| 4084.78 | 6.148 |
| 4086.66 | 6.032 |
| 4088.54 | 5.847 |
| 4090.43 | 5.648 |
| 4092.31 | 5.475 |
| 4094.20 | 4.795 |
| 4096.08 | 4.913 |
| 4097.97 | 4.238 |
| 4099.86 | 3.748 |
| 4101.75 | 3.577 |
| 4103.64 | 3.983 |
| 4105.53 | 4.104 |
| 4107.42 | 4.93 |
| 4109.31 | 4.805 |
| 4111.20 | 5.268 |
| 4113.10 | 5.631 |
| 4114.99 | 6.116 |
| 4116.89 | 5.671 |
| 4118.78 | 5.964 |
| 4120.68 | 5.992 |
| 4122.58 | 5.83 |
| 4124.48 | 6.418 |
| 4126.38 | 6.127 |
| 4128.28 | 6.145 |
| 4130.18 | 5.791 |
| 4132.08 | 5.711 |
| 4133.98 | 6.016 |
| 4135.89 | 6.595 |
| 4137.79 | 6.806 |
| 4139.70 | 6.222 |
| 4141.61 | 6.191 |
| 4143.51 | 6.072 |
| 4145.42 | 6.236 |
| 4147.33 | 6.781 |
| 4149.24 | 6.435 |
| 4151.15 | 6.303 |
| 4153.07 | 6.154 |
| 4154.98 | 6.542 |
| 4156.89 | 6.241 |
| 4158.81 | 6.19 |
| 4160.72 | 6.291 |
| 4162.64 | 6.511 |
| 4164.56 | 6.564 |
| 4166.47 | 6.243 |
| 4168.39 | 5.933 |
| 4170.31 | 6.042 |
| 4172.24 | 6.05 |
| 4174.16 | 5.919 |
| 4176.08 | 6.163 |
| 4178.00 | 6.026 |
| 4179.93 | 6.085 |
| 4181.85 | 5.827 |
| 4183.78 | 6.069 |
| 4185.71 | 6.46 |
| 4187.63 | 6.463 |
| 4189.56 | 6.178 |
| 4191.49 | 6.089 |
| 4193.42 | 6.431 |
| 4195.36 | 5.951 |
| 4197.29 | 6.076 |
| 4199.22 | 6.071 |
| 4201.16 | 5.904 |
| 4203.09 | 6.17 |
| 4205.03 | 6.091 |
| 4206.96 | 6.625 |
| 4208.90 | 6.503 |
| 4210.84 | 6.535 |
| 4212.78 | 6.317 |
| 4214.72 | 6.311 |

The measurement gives 6.4 Angstrom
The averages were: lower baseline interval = 6.09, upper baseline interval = 6.27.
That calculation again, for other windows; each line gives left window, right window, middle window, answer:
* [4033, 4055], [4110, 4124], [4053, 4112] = 6.1 Angstrom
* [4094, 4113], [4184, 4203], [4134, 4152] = -4.0 Angstrom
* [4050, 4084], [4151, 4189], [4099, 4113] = 3.8 Angstrom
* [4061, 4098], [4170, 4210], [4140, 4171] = -1.4 Angstrom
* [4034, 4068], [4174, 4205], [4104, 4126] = 2.6 Angstrom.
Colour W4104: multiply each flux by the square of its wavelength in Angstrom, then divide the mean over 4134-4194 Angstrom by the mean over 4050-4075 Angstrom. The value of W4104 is 1.1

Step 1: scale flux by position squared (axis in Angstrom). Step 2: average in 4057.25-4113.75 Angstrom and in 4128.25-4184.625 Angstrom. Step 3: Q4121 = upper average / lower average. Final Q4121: 1.19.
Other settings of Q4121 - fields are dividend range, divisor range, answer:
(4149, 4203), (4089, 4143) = 1.16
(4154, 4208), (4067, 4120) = 1.21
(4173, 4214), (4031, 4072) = 1.06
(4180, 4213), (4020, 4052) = 1.05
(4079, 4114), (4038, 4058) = 0.81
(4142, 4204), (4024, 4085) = 1.06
